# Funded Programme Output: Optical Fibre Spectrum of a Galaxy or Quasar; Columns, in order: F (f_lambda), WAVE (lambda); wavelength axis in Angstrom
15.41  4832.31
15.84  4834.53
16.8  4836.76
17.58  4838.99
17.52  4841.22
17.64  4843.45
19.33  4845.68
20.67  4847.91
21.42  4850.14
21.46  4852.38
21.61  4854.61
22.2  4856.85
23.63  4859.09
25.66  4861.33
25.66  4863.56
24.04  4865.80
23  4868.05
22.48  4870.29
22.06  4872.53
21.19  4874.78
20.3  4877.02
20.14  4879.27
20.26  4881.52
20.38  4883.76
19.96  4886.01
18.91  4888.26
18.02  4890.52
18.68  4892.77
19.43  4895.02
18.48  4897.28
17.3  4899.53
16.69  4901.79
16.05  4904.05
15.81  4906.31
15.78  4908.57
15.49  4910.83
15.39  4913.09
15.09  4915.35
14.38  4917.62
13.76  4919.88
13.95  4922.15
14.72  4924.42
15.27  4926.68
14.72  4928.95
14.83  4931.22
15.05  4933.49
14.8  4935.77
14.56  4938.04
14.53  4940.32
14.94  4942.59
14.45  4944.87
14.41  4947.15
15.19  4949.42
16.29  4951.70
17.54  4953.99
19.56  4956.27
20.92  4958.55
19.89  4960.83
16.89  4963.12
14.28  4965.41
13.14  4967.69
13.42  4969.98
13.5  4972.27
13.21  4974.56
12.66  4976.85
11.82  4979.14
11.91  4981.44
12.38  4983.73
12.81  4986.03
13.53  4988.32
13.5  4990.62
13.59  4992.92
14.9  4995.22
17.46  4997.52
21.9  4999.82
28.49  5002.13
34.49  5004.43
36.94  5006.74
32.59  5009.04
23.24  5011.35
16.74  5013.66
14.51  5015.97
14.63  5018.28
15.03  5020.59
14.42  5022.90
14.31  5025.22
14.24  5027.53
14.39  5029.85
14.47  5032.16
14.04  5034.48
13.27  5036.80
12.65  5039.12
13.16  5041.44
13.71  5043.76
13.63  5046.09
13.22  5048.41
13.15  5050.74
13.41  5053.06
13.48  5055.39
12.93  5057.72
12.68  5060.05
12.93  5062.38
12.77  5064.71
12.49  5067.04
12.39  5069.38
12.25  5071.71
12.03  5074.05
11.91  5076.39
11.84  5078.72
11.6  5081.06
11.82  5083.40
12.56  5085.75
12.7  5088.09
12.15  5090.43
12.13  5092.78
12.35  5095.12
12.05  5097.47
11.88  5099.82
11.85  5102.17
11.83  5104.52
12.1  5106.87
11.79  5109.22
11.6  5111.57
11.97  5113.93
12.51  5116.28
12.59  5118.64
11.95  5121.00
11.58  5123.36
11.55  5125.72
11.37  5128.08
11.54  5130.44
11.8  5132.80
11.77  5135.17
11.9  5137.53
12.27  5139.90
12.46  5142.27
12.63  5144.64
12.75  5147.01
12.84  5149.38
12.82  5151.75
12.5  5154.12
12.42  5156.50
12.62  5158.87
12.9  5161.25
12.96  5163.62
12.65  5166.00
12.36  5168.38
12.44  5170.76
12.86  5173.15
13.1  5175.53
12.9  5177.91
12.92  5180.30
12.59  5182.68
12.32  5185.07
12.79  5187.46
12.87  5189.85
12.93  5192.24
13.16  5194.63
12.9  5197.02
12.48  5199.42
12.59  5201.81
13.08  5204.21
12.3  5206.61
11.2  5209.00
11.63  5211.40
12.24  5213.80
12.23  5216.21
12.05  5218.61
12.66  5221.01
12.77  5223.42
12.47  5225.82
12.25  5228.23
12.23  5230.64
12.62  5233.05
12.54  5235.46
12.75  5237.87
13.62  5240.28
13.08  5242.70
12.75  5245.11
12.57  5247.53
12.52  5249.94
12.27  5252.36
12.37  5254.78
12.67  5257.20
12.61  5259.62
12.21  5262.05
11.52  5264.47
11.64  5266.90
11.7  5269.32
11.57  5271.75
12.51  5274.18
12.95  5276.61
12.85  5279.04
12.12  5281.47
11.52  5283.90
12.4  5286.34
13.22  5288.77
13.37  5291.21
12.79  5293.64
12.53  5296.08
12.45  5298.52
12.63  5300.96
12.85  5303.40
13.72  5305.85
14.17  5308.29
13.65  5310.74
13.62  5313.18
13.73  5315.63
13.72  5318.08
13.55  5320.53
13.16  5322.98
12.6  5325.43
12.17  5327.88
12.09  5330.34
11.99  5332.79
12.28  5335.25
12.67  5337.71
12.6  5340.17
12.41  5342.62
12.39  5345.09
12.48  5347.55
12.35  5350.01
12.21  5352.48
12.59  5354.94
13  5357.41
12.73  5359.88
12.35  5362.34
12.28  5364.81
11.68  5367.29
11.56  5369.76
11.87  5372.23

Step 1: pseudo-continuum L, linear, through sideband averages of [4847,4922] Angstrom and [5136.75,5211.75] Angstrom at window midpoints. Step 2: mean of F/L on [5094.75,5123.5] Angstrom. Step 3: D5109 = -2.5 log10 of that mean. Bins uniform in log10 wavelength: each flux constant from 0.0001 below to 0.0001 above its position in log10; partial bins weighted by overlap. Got 0.18 mag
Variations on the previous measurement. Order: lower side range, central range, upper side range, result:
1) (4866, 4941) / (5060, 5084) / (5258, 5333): 0.25 mag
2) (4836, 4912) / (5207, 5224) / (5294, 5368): 0.20 mag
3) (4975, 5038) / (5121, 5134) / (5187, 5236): 0.24 mag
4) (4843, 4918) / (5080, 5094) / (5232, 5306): 0.29 mag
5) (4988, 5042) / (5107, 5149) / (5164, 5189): 0.19 mag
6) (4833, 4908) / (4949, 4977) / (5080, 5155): 0.07 mag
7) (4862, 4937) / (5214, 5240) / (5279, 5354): 0.12 mag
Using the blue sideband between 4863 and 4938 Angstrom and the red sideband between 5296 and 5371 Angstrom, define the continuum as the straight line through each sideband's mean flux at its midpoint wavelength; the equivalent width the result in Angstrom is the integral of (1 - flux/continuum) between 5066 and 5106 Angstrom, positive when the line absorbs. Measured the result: 9.0 Angstrom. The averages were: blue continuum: 17.8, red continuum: 12.7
